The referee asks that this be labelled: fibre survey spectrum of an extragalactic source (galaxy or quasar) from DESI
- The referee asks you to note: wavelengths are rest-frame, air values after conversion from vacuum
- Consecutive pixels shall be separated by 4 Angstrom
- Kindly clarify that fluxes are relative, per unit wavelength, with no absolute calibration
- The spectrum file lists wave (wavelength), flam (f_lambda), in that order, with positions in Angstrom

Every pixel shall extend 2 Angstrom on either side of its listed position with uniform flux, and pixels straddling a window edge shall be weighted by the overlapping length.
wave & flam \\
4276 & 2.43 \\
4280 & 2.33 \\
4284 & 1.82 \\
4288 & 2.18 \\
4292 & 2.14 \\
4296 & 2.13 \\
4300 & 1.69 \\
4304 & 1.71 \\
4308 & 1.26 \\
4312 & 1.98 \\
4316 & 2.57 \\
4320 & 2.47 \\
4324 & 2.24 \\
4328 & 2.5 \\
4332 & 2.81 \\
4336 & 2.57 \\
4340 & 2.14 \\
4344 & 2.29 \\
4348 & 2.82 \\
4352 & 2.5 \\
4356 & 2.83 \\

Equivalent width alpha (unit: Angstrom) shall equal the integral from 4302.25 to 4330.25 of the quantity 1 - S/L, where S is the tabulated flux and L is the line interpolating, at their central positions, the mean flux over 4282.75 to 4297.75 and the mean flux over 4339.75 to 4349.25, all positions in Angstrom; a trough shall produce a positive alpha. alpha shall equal 1.78 Angstrom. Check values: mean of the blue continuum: 2.08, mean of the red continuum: 2.44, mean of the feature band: 2.11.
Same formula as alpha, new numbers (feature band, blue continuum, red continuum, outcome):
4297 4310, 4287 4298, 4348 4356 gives 3.7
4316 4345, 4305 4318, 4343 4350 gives -2.3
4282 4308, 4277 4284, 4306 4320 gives 2.8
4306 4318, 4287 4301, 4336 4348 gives 1.3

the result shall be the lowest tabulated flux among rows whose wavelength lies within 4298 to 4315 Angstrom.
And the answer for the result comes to 1.26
